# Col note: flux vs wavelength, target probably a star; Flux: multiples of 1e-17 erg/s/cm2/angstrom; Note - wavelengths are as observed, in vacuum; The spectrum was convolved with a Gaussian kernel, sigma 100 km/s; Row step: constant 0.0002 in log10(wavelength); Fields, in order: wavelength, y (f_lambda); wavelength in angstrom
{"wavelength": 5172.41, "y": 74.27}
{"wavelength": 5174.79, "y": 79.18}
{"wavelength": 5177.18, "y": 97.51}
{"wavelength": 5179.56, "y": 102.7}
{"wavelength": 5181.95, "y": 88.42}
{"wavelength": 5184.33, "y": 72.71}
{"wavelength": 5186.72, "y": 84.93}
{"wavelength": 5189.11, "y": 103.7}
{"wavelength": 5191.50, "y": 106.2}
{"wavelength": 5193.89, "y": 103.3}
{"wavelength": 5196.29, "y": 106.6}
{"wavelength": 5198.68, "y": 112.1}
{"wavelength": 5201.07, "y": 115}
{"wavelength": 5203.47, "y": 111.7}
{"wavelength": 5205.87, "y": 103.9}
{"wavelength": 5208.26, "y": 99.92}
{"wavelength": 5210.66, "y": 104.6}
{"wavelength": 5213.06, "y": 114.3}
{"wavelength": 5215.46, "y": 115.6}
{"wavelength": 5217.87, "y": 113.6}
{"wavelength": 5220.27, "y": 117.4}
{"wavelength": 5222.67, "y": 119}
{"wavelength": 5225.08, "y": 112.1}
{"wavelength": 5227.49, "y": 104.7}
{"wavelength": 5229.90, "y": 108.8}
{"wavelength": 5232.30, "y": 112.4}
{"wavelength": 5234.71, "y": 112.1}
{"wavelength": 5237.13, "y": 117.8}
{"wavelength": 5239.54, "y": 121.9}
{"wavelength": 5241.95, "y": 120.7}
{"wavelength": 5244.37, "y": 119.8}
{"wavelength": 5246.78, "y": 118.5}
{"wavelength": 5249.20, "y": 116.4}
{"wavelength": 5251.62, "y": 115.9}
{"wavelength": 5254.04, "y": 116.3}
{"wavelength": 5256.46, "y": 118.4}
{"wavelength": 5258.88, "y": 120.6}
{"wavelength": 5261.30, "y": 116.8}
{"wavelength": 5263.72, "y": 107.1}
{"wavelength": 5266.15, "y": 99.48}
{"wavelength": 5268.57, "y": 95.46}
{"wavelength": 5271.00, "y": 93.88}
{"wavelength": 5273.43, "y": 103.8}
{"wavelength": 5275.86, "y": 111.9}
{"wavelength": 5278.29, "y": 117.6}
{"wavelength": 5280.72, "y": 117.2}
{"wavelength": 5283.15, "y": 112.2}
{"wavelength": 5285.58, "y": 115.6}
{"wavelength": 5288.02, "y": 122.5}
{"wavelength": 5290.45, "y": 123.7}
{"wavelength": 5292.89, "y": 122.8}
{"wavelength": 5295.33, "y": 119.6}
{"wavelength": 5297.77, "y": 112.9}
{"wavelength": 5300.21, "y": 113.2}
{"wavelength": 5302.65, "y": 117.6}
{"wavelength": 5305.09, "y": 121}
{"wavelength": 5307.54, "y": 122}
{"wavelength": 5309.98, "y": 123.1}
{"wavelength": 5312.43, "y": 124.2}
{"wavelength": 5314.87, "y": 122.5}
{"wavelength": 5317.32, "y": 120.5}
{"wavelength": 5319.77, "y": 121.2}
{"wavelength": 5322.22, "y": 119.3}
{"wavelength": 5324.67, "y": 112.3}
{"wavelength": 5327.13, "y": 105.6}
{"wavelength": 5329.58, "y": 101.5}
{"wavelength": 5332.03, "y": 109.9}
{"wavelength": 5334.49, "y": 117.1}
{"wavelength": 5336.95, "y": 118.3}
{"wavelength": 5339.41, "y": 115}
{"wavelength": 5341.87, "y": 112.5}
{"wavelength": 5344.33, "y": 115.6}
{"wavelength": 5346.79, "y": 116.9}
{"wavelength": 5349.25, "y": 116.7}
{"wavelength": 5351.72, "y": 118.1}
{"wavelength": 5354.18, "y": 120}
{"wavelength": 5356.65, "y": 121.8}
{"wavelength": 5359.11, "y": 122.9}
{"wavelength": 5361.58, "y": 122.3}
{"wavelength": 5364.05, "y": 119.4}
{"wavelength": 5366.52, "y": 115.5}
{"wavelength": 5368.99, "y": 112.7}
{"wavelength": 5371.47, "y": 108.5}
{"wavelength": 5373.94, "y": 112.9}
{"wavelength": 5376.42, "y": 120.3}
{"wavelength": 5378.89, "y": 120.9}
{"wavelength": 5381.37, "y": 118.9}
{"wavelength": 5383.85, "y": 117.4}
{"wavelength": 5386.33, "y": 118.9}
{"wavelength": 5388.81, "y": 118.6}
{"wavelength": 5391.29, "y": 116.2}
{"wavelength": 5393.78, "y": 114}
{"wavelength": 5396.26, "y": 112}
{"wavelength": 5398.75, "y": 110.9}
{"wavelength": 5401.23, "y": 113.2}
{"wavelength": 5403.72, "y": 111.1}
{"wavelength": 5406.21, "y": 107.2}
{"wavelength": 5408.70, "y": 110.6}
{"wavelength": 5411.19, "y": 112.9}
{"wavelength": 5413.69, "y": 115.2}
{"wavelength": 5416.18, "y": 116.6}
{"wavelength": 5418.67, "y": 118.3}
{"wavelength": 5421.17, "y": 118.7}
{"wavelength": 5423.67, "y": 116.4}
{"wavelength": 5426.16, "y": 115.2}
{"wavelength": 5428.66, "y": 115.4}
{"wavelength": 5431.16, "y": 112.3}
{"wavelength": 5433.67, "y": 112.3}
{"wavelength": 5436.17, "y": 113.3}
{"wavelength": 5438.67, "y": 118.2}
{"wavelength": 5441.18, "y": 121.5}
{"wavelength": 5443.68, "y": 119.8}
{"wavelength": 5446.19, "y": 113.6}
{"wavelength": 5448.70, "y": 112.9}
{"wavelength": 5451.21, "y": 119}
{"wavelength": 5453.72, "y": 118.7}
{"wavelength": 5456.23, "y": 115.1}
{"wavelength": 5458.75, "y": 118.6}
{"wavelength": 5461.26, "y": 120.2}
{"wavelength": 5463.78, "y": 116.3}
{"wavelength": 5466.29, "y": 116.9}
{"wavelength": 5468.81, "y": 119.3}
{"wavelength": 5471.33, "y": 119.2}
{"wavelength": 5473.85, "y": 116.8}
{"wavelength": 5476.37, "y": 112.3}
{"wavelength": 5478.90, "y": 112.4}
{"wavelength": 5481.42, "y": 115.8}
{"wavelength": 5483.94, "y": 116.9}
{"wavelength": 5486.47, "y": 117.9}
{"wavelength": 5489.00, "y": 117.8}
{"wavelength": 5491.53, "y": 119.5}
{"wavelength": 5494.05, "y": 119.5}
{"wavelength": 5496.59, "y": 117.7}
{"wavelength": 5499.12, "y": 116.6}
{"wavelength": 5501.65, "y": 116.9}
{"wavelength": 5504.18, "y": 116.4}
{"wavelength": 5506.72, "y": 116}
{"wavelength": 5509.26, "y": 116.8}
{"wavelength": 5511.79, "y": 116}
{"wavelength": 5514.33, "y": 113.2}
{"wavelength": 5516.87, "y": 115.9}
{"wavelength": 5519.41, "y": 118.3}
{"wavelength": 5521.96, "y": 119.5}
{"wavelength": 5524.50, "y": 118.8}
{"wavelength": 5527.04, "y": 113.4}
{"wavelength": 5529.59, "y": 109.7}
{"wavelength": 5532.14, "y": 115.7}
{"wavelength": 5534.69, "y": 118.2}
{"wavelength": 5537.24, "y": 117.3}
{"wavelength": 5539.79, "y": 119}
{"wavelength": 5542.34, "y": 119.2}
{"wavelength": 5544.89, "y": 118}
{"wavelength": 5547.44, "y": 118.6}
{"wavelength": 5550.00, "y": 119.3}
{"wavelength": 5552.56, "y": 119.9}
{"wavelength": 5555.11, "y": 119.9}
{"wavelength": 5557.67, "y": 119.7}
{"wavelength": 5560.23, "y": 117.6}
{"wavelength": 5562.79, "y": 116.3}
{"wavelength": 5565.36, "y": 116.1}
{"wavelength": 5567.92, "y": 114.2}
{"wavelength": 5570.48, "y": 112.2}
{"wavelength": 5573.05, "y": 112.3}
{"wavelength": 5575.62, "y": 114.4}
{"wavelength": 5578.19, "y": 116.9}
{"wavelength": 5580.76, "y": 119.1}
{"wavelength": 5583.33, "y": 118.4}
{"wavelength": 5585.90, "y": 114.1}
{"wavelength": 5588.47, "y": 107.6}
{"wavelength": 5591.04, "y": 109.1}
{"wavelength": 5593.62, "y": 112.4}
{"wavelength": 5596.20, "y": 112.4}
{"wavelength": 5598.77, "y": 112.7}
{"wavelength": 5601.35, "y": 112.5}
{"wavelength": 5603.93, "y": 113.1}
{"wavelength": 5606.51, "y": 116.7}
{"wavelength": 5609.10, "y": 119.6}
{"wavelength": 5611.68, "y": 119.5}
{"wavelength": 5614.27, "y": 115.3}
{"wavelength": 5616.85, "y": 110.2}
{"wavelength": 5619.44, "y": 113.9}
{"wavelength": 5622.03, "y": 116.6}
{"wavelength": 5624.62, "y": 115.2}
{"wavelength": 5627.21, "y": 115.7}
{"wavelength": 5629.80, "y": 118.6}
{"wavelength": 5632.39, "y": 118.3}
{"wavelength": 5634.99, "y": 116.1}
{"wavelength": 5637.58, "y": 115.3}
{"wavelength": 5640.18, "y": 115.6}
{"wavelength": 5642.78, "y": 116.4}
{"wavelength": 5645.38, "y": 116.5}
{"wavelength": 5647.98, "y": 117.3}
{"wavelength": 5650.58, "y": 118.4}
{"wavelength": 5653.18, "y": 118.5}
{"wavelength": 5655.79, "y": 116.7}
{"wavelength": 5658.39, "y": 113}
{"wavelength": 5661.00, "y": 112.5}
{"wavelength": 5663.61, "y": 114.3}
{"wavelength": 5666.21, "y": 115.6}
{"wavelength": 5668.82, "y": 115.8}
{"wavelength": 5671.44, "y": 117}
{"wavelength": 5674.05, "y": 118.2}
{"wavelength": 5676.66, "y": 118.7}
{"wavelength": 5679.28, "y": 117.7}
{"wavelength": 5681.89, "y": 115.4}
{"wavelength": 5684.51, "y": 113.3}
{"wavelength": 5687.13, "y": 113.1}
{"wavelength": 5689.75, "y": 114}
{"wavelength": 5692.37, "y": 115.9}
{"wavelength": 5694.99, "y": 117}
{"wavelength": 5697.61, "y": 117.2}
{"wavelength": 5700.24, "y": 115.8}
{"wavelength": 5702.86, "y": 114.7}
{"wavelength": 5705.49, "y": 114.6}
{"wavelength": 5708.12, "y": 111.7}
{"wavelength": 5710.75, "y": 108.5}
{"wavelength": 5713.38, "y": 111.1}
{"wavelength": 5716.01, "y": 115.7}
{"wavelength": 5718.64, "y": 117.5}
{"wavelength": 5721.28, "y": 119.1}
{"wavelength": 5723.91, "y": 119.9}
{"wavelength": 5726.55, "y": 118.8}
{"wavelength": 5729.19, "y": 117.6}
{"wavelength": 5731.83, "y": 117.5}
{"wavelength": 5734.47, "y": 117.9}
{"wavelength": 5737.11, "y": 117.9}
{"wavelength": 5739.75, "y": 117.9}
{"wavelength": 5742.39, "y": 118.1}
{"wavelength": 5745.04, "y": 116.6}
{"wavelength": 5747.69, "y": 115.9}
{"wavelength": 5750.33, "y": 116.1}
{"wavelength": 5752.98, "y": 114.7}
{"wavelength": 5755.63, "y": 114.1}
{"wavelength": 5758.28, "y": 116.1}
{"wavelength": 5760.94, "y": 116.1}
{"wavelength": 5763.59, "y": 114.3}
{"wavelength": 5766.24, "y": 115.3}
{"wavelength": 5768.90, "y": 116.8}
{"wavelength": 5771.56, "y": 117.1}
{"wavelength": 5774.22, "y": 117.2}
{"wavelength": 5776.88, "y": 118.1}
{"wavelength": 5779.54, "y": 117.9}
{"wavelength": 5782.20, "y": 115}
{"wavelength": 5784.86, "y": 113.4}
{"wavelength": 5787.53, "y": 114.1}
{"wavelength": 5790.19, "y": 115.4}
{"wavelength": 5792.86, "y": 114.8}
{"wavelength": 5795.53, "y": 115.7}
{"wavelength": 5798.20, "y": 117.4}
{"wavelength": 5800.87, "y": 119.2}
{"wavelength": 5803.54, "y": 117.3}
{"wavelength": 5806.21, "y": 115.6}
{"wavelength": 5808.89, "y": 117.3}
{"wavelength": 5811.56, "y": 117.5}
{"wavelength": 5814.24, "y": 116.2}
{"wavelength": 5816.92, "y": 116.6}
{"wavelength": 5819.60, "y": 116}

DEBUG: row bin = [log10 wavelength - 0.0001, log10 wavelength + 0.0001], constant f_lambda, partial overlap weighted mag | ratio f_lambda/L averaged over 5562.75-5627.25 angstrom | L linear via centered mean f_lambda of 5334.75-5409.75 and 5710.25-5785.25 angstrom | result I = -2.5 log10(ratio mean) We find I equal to 0.02 mag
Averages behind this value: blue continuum 116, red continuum 116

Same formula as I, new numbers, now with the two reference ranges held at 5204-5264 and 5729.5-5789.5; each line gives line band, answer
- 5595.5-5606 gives 0.02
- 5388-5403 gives 0.01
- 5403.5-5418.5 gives 0.02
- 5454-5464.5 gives -0.02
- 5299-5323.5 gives -0.06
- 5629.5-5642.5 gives -0.01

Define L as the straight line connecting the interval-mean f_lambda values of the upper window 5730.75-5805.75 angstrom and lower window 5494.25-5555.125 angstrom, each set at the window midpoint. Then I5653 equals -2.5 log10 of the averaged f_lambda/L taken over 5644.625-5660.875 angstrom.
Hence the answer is 0.00 mag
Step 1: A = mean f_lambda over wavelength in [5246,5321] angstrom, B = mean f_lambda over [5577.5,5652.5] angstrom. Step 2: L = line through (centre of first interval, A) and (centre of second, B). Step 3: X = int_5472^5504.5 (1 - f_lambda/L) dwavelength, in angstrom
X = -0.4 angstrom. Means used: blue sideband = 116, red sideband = 115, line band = 117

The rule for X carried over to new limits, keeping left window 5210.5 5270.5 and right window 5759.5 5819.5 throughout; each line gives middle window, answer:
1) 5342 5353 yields -0.2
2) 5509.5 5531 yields -0.1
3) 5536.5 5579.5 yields -0.7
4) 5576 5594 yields 0.2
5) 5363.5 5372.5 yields 0.0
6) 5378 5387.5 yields -0.4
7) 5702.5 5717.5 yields 0.4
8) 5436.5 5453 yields -0.4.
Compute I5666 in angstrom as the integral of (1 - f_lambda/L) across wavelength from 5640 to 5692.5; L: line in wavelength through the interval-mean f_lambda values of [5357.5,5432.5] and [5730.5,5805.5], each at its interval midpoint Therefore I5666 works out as 0.1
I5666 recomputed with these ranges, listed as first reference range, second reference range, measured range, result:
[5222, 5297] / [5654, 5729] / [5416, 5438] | -0.2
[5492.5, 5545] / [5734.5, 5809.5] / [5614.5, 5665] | 0.3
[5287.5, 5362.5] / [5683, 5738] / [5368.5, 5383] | 0.2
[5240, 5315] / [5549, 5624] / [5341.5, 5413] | -0.3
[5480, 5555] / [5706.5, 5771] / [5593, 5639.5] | 0.6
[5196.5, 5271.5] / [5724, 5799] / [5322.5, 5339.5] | 0.2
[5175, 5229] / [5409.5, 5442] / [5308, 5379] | -3.3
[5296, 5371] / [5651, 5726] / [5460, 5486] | -0.1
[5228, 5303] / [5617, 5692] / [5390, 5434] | 0.4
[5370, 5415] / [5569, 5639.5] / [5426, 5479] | -0.9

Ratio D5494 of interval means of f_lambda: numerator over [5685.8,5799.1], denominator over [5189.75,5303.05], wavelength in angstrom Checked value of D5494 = 1.03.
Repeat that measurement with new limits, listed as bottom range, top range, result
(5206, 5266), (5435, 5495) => 1.03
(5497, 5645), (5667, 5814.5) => 1.00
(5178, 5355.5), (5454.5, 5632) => 1.03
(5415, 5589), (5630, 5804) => 1.00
